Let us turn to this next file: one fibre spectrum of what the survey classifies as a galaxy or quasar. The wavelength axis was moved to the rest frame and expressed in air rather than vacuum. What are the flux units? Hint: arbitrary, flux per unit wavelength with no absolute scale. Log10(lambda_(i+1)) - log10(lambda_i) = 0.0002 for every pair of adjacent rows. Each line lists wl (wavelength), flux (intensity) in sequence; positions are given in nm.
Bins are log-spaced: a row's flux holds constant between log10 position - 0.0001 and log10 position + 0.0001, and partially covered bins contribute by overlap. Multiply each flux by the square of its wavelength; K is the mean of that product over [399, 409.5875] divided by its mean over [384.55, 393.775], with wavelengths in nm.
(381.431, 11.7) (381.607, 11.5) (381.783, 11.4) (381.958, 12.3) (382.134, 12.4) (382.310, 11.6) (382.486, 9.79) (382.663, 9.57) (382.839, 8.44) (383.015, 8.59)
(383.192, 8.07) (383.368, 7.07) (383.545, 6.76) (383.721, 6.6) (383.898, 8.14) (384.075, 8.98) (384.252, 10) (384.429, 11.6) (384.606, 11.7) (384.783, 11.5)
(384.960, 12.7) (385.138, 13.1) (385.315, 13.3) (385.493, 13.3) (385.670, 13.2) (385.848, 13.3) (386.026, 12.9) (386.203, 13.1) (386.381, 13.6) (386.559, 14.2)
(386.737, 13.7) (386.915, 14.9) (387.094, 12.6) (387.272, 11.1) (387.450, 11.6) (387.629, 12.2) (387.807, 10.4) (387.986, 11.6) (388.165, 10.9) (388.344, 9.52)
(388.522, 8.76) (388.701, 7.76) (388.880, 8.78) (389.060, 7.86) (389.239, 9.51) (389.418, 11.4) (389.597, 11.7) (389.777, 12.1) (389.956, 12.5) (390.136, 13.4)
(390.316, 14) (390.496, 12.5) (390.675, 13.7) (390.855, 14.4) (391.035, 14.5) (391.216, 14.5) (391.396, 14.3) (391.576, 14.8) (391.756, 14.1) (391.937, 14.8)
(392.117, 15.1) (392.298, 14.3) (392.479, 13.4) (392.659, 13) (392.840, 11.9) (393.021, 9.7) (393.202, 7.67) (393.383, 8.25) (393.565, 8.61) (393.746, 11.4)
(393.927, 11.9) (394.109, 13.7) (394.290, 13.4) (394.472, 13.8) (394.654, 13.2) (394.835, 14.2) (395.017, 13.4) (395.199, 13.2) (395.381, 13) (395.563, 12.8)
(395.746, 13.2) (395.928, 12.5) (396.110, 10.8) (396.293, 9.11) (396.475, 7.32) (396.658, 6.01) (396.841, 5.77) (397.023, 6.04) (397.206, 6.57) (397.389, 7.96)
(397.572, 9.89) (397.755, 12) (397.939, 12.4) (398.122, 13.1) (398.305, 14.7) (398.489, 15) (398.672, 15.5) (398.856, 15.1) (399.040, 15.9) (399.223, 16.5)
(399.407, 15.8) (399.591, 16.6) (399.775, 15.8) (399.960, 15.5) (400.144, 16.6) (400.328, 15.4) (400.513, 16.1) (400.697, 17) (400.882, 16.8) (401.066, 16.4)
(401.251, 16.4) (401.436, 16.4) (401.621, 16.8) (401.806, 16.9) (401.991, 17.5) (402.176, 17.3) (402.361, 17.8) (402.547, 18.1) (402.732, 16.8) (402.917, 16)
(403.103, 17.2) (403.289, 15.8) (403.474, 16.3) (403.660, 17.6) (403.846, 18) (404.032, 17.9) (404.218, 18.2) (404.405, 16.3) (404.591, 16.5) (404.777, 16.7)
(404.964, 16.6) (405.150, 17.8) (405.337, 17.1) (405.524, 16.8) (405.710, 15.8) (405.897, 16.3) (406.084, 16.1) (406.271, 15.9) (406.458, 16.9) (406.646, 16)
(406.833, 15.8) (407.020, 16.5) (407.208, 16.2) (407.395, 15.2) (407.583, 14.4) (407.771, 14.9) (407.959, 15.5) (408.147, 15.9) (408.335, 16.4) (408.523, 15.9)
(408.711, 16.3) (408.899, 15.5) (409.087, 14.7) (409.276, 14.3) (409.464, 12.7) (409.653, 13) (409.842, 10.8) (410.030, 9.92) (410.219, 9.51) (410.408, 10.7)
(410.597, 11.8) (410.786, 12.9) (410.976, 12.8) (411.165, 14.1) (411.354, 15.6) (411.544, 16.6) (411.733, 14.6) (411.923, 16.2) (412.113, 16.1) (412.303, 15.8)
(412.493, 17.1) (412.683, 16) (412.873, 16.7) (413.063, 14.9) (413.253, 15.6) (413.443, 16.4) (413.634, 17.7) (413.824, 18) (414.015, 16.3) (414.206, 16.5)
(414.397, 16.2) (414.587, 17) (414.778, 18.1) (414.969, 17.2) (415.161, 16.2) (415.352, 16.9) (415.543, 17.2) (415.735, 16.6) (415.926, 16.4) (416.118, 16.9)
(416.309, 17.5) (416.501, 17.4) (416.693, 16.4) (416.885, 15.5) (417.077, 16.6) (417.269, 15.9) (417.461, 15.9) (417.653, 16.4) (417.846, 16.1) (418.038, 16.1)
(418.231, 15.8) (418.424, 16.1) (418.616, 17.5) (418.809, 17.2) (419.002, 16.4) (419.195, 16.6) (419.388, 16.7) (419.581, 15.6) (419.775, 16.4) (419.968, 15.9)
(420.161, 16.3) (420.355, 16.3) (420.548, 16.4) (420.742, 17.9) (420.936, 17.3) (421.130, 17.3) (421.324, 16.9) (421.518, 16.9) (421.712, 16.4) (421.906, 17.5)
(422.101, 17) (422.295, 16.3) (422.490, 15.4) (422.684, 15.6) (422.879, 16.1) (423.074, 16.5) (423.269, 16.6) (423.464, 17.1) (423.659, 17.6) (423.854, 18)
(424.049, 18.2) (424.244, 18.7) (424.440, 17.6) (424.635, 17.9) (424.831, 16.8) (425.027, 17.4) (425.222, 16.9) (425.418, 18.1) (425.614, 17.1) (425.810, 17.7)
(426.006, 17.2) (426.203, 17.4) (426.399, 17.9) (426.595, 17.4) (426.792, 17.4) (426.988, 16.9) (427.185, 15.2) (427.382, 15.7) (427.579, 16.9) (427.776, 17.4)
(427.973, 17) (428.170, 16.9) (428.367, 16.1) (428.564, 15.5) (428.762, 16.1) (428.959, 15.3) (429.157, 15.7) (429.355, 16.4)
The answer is 1.45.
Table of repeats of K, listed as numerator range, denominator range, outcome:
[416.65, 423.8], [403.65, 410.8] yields 1.15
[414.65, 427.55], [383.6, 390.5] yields 1.73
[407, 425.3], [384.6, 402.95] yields 1.38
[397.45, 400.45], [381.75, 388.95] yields 1.43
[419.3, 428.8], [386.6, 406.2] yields 1.41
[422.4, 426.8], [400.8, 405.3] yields 1.13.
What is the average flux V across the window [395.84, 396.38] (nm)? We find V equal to 10.8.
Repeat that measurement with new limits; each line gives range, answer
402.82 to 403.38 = 16.3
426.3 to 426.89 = 17.6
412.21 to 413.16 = 16.1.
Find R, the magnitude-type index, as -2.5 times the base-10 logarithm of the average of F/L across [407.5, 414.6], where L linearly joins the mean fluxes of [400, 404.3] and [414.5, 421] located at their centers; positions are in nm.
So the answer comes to 0.13 mag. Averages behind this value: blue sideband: 16.9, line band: 14.9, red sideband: 16.6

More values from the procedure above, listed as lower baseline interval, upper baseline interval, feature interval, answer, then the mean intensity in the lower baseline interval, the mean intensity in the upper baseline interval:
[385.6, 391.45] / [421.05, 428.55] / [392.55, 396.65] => 0.125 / 12.1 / 17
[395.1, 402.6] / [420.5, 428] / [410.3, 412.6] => 0.065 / 13.7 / 17.1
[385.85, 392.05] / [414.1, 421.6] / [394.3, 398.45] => 0.210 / 12.3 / 16.6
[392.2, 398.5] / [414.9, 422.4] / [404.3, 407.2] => -0.208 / 11.2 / 16.6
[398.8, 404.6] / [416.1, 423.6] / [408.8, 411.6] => 0.270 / 16.7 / 16.5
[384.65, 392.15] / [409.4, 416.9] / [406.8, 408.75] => -0.070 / 12.4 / 15.4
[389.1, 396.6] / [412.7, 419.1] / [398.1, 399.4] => -0.136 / 12.4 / 16.6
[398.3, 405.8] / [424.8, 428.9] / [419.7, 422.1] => 0.001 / 16.6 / 16.9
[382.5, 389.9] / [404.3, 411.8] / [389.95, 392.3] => -0.194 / 10.9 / 14.9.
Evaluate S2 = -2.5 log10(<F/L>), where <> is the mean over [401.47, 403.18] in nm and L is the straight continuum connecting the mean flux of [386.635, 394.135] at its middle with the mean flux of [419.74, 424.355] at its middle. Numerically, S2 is -0.23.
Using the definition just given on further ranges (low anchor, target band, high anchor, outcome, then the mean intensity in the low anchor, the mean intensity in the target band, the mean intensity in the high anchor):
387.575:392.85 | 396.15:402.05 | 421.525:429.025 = 0.00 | 12.3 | 13.6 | 16.9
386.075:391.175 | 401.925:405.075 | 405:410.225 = -0.18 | 11.9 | 17.1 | 15.2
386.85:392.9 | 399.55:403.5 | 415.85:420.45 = -0.19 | 12.3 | 16.6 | 16.4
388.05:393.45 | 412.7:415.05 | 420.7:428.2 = -0.08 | 12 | 16.7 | 17.1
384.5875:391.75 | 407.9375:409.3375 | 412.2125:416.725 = 0.01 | 12.3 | 15.6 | 16.7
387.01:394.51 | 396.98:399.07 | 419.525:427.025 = 0.09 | 11.9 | 12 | 17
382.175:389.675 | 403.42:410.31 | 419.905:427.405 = -0.10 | 10.9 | 15.6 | 17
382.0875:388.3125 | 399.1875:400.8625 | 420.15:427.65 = -0.20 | 11.2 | 16.2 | 17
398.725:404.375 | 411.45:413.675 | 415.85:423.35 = 0.03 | 16.7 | 16.1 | 16.5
